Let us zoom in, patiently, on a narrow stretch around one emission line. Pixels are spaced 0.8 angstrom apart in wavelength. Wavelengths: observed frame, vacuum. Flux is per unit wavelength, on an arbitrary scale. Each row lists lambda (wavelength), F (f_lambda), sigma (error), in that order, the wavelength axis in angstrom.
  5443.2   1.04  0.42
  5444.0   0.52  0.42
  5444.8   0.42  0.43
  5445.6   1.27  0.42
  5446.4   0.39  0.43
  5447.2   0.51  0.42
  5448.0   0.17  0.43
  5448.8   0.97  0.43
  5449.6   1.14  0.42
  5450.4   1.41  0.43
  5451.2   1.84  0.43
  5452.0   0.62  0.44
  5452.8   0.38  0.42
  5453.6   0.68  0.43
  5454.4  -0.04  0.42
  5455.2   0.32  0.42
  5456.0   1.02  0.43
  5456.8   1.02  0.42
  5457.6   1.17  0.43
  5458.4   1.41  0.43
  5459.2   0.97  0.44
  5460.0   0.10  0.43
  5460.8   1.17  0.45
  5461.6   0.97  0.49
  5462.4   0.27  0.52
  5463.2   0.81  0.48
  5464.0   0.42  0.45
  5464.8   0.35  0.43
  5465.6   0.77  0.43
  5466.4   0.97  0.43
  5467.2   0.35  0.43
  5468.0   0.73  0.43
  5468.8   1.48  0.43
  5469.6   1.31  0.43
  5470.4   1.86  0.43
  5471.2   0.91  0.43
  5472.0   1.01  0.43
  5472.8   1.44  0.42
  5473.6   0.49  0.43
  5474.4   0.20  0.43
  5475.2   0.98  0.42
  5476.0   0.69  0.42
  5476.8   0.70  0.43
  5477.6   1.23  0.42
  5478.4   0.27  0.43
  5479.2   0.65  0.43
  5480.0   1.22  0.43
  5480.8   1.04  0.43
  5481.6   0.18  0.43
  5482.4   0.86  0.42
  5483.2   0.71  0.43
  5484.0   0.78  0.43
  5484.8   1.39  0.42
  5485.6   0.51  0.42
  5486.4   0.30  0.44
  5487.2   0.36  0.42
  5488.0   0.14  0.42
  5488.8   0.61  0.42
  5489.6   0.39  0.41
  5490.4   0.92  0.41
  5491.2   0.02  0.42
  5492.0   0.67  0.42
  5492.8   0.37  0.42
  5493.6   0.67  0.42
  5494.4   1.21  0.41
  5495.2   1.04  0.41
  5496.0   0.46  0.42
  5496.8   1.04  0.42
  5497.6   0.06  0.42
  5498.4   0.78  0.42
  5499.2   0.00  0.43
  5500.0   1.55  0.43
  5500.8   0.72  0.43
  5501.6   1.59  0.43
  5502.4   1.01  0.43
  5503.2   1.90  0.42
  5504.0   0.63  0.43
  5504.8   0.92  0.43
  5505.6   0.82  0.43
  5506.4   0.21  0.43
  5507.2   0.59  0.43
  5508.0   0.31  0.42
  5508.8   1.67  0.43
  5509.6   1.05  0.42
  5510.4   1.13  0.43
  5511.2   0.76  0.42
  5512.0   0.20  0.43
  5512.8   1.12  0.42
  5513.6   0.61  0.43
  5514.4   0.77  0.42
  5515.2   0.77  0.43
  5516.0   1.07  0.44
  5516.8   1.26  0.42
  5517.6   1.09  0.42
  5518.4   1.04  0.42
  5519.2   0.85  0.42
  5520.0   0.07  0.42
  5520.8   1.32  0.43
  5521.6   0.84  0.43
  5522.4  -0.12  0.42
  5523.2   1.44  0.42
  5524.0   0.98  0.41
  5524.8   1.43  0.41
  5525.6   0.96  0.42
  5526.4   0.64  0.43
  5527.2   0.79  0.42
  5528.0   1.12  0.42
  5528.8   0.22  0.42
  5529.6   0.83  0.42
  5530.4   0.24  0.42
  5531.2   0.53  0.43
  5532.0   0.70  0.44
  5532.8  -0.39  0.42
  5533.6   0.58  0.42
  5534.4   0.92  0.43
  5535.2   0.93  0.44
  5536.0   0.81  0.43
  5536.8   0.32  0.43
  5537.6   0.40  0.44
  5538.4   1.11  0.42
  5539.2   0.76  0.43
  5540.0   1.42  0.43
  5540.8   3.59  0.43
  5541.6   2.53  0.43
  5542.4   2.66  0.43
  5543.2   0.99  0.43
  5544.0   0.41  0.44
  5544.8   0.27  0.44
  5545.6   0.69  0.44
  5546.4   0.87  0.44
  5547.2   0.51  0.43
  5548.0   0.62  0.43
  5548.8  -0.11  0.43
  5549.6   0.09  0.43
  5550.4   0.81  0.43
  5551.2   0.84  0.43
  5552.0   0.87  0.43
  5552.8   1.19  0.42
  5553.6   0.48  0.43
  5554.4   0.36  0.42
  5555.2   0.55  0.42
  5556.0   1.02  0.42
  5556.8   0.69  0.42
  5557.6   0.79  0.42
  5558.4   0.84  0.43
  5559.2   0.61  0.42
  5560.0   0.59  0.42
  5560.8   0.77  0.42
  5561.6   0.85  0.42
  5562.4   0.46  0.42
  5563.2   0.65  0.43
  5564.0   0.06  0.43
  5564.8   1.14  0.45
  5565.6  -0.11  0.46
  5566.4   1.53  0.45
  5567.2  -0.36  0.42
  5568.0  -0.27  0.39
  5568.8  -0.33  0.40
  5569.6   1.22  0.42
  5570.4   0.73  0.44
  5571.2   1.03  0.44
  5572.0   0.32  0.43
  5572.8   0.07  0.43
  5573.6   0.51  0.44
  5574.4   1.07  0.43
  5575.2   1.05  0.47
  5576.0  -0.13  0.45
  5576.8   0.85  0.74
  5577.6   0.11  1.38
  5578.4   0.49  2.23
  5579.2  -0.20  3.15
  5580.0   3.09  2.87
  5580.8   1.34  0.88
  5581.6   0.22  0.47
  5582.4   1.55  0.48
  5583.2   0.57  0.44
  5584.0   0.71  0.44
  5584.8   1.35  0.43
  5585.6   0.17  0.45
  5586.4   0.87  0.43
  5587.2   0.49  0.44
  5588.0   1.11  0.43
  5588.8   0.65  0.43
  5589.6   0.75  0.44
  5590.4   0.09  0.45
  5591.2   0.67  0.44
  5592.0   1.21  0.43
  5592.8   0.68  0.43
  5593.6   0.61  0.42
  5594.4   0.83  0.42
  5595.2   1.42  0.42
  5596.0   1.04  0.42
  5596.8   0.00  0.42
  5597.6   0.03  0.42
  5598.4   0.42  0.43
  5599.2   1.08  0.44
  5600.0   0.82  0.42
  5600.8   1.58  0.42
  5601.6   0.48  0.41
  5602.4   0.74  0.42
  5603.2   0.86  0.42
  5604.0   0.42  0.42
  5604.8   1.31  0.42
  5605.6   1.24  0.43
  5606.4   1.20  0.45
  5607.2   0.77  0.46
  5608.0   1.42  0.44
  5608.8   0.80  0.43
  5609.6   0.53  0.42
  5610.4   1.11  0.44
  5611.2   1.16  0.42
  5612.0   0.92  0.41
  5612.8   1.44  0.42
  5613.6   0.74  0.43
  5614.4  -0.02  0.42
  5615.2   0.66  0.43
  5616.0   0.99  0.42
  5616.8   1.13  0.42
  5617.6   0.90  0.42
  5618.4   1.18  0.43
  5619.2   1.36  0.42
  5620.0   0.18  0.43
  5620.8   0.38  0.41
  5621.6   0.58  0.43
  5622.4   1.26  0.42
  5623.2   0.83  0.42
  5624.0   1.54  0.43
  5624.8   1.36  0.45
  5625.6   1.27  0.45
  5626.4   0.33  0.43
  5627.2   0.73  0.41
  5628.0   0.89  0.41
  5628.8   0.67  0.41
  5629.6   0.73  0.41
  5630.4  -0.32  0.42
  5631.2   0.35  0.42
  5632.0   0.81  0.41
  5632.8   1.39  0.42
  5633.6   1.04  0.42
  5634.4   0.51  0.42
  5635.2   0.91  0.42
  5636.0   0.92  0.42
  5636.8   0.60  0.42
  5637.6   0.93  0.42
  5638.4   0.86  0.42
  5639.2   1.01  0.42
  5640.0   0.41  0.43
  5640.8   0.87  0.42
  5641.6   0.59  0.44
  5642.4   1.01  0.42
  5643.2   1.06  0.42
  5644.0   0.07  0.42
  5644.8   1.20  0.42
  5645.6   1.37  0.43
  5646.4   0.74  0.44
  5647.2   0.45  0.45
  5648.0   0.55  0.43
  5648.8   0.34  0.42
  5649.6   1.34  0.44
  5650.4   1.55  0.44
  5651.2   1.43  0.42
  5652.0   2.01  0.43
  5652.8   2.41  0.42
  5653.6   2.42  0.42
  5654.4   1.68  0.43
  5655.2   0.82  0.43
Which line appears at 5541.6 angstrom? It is H-beta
